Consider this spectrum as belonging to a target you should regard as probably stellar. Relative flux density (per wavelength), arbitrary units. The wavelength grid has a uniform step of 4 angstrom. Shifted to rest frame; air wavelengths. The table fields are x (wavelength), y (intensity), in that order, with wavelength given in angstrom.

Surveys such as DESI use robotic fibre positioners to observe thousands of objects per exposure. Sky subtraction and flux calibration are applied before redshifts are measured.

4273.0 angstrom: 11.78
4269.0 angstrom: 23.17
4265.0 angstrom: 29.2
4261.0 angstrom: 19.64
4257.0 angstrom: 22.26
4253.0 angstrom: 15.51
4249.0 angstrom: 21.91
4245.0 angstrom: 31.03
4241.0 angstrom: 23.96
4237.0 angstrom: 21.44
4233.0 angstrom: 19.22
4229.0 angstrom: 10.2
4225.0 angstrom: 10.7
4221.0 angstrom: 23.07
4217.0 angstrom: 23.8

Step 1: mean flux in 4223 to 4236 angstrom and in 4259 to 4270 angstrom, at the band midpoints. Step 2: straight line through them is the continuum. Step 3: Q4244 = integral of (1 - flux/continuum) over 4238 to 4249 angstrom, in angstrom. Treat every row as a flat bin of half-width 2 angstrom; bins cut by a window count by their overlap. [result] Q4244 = -4.8 angstrom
